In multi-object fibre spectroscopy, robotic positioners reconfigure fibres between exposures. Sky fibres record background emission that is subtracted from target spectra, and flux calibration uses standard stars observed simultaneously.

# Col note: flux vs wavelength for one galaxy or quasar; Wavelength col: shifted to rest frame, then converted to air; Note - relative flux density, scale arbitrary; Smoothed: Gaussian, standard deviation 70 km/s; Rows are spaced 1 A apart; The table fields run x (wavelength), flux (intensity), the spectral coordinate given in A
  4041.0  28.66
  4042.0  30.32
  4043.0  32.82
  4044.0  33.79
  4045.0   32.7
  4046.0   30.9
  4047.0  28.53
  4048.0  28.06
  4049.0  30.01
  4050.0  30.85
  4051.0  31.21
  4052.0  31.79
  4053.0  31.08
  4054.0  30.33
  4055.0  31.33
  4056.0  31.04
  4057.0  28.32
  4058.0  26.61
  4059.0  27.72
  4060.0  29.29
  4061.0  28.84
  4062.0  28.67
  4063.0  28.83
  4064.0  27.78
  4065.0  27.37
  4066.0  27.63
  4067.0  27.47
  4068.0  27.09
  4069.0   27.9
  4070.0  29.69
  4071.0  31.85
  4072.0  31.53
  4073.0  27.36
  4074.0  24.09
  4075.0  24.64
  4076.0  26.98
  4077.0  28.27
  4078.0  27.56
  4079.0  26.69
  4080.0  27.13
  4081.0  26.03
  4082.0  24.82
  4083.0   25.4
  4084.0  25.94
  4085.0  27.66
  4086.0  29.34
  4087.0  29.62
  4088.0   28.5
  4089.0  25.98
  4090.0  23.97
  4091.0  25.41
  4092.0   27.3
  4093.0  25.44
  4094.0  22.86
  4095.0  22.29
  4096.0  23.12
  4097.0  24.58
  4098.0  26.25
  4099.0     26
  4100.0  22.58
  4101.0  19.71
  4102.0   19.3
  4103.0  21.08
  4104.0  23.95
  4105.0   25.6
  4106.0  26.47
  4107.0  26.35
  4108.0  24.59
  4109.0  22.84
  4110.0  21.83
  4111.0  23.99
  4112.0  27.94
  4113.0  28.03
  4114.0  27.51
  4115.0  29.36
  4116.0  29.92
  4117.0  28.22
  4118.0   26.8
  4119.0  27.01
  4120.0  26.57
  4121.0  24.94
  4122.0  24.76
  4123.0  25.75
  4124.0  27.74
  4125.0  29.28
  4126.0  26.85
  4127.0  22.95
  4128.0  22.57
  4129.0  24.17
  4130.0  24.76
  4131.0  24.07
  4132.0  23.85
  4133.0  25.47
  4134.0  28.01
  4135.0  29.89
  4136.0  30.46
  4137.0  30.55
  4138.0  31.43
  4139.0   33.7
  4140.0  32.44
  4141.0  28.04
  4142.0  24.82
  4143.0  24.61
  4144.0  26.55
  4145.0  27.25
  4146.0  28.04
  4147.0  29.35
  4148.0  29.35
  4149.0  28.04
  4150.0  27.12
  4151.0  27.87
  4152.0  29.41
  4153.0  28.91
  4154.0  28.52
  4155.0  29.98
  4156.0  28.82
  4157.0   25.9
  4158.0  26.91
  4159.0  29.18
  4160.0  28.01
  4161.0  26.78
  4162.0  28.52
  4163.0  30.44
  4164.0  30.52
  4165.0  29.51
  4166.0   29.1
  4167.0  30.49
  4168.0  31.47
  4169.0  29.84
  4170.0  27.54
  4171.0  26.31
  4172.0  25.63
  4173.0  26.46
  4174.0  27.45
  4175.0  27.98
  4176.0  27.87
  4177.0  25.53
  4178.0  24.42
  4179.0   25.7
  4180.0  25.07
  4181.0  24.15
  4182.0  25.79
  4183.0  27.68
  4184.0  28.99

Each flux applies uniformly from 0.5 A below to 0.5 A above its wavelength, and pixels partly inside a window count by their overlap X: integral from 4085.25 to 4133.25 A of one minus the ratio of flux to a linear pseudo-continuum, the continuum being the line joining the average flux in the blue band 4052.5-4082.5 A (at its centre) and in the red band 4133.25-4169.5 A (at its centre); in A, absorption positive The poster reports 5.3 A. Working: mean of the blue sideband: 28.1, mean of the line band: 25.4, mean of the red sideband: 28.9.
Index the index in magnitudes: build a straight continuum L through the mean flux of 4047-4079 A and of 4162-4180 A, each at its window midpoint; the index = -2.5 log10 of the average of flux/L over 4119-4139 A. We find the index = 0.06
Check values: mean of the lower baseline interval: 28.7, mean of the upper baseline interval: 27.9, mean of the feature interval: 26.7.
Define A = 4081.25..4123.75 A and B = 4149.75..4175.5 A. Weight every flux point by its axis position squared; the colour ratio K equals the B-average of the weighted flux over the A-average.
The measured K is 1.1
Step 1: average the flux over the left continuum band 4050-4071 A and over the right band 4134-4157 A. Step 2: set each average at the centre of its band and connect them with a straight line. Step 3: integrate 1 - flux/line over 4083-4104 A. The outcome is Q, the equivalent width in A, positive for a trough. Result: 3.01 A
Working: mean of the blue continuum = 29.1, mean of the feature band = 24.8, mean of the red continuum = 28.8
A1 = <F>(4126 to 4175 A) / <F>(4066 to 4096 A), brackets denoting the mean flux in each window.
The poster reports 1.04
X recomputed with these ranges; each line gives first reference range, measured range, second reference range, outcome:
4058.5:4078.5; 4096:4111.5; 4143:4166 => 2.5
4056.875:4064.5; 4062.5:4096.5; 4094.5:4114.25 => -0.5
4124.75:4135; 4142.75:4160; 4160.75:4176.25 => -0.6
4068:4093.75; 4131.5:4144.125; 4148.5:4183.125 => -0.4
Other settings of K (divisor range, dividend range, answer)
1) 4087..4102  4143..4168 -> 1.20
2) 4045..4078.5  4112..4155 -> 0.99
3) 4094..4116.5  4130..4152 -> 1.16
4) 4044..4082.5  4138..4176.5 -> 1.04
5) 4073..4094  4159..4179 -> 1.11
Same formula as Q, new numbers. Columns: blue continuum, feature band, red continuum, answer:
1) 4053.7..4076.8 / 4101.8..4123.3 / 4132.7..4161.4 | 2.09 A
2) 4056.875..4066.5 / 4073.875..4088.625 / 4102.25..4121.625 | 0.17 A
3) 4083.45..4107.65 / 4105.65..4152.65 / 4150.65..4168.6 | -0.03 A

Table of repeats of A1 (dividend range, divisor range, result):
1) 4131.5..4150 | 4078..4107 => 1.13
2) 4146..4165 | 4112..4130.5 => 1.08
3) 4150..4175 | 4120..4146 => 1.05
